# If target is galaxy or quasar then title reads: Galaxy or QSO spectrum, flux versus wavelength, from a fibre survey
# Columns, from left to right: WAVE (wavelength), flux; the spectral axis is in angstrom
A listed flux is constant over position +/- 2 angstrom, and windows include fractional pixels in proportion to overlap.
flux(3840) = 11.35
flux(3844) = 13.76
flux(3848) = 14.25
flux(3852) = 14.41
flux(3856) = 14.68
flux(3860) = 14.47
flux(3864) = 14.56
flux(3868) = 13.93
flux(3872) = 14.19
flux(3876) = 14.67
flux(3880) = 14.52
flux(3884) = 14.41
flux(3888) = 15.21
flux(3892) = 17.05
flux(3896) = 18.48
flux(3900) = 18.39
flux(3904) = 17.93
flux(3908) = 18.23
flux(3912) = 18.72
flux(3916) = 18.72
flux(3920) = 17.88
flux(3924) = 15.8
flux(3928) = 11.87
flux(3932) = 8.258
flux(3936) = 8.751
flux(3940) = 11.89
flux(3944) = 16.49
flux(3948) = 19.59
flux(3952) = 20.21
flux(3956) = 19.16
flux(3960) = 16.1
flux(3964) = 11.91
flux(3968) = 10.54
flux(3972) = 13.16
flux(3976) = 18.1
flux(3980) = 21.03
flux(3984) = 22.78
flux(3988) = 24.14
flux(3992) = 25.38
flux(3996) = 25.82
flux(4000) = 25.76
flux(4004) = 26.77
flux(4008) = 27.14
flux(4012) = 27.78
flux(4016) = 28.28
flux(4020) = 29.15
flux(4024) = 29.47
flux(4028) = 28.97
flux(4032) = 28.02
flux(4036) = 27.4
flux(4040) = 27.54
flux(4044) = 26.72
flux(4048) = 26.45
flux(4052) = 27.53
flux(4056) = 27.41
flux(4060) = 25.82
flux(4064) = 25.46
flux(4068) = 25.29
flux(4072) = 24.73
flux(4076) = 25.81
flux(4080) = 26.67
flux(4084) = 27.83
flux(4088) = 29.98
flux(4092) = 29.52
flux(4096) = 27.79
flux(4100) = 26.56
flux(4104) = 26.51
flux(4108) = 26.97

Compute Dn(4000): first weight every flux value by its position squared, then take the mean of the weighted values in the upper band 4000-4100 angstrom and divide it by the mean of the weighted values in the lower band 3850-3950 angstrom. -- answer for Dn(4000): 1.9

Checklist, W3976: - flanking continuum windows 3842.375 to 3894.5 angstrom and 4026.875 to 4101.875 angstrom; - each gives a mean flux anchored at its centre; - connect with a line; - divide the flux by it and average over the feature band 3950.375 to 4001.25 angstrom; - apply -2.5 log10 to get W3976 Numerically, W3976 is 0.11 mag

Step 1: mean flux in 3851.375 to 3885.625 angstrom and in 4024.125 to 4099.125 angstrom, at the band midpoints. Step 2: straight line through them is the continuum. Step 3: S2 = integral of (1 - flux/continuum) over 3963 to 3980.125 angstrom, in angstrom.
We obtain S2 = 5.5 angstrom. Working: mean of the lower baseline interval 14.4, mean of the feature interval 14.5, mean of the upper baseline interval 27.2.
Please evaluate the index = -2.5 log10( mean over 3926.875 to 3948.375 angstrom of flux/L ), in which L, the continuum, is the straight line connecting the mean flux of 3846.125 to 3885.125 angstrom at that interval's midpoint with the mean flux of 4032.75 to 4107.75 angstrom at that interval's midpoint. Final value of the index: 0.46 mag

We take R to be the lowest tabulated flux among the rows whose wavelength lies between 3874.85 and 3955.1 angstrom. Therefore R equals 8.258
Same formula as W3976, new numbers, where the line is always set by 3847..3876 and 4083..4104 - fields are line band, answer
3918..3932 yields 0.26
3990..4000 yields -0.15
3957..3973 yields 0.47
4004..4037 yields -0.18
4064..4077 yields 0.06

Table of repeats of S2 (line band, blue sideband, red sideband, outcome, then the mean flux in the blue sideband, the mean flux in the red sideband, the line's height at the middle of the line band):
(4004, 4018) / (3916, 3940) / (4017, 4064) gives -2.27 angstrom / 13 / 27.6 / 23.8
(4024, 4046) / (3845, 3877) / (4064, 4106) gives -3.40 angstrom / 14.4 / 27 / 24.2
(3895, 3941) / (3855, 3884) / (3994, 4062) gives 6.83 angstrom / 14.4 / 27.4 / 18.4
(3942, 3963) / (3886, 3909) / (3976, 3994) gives 2.81 angstrom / 17.5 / 22.8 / 20.8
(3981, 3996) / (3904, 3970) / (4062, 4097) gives -3.50 angstrom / 15.3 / 27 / 19.5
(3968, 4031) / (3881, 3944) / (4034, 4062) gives -4.00 angstrom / 15.5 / 27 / 22.9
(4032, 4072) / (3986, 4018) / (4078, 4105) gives 0.91 angstrom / 26.4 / 27.9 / 27.2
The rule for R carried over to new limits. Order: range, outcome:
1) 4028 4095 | 24.73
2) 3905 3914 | 18.23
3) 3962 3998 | 10.54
